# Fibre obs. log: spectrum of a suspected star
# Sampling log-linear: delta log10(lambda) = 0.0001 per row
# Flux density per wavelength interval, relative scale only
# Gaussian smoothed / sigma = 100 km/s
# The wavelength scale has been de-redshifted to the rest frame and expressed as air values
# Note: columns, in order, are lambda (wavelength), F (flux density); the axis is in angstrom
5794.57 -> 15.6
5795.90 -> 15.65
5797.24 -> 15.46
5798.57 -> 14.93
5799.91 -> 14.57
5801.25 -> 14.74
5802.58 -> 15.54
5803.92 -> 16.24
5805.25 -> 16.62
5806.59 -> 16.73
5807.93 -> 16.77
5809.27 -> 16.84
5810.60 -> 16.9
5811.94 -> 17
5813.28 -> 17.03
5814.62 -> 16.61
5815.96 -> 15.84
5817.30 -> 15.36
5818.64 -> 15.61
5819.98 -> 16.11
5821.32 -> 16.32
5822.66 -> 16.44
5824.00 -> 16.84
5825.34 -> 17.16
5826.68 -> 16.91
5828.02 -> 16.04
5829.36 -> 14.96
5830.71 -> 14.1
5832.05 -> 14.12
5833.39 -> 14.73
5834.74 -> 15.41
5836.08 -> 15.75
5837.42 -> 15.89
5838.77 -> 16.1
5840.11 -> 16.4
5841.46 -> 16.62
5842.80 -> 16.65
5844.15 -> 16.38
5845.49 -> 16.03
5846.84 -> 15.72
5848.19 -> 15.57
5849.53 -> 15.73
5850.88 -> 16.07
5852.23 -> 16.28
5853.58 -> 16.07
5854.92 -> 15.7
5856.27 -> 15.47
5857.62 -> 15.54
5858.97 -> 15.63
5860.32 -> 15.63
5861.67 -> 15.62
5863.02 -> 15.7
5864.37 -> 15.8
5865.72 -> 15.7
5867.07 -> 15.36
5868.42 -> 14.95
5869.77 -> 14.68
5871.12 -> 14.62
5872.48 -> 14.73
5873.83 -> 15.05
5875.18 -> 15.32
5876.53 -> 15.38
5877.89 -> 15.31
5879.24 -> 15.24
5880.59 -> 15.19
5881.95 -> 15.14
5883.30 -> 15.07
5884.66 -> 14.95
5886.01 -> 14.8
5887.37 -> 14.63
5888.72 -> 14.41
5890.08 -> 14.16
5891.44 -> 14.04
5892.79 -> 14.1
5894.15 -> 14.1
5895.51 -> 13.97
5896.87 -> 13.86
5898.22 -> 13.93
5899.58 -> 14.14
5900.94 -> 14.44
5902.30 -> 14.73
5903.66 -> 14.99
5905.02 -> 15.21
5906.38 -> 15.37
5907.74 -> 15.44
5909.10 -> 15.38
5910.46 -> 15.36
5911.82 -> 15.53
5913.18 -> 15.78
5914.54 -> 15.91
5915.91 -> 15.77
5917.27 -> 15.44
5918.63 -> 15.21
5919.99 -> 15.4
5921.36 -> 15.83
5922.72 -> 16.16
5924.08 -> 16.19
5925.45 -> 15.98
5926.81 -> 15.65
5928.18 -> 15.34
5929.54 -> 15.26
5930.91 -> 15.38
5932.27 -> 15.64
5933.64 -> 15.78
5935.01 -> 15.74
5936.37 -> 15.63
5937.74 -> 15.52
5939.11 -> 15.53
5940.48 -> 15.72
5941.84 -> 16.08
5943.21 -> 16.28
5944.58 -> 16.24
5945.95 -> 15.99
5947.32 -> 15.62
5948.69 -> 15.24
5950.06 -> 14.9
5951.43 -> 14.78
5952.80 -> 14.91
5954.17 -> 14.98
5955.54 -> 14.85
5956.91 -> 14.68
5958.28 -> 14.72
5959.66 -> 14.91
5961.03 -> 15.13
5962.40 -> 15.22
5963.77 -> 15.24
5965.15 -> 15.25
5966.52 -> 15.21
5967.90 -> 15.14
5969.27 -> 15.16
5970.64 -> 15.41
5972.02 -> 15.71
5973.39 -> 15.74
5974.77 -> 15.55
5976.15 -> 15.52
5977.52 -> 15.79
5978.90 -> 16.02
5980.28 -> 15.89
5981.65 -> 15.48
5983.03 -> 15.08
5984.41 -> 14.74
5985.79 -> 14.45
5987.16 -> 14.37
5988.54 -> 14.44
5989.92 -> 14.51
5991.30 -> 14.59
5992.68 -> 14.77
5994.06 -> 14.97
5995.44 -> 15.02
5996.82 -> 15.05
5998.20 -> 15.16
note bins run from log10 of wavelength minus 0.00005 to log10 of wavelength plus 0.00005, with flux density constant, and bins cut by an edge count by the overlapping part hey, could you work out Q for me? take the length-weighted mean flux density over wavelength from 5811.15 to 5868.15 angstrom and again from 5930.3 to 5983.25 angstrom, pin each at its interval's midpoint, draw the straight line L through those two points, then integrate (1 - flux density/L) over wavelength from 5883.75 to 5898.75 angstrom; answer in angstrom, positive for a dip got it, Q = 1.3 angstrom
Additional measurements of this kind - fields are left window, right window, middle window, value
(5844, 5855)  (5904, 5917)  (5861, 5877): 0.58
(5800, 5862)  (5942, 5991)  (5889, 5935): 1.17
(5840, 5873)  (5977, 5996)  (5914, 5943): -0.71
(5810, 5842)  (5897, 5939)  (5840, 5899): 1.78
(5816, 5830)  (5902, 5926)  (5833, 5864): 0.25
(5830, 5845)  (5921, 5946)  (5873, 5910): 2.28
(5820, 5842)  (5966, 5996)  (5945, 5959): 0.19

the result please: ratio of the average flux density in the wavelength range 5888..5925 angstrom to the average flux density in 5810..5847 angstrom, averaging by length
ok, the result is 0.9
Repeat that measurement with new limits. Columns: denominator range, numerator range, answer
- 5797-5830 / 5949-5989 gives 0.94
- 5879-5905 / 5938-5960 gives 1.06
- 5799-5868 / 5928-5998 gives 0.96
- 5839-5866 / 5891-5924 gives 0.94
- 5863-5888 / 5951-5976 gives 1.00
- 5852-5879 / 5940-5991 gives 0.99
